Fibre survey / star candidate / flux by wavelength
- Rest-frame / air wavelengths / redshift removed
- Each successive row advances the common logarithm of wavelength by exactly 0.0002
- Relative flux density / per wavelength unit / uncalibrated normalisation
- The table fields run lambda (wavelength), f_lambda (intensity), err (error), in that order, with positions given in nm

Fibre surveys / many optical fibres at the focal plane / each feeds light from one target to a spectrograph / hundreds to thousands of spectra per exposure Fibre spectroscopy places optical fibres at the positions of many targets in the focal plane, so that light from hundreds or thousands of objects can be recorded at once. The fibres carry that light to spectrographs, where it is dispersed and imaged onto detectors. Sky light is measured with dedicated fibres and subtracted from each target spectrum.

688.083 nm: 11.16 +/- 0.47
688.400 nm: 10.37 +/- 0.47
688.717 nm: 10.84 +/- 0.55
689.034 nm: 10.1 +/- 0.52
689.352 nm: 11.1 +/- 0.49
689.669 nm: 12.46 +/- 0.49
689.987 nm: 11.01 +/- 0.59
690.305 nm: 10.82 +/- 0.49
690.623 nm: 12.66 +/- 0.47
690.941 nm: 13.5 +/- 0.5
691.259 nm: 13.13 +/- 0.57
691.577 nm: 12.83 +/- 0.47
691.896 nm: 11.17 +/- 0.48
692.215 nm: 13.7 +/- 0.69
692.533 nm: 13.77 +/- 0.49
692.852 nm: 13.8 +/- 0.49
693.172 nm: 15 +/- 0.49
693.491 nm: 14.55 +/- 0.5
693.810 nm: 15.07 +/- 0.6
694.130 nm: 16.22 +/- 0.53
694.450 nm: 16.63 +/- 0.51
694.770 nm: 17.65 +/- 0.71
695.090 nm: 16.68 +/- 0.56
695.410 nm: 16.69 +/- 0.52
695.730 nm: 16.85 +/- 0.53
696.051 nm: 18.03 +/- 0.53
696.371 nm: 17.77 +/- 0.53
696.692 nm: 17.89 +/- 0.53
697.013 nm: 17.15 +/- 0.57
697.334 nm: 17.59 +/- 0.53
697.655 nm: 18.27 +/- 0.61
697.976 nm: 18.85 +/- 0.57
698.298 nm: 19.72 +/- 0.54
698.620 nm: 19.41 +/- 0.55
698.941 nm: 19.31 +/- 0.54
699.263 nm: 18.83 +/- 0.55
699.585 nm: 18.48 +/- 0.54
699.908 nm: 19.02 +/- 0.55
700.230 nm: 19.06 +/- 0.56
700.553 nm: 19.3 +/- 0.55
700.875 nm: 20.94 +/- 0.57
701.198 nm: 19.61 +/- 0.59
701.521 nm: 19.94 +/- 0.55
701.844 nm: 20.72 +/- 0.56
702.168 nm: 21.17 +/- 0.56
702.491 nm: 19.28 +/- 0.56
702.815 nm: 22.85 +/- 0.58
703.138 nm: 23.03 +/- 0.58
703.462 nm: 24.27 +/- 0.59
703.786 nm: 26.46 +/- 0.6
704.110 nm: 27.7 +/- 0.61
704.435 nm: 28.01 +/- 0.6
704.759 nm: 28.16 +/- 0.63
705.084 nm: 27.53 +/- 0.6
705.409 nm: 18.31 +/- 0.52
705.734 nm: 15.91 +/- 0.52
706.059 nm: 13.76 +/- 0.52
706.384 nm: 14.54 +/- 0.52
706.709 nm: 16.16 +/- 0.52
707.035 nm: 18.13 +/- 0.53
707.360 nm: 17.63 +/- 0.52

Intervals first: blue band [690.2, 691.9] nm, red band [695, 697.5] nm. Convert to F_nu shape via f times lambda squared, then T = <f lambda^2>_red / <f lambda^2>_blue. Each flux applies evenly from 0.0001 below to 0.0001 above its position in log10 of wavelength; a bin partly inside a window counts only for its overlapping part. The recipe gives 1.41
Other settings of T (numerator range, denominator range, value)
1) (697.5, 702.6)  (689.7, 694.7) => 1.46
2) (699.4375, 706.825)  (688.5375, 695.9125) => 1.58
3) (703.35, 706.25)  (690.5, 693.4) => 1.81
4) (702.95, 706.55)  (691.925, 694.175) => 1.63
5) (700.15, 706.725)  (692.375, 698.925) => 1.29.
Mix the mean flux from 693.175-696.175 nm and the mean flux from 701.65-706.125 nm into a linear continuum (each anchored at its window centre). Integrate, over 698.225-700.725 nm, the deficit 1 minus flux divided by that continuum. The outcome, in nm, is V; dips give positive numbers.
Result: 0.08 nm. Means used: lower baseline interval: 16.4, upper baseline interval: 22.8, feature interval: 19.1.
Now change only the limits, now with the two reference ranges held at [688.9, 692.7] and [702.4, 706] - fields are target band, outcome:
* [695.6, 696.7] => -0.06 nm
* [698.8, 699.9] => 0.03 nm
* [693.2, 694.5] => -0.06 nm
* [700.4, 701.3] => 0.03 nm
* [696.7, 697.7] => 0.00 nm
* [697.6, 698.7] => -0.04 nm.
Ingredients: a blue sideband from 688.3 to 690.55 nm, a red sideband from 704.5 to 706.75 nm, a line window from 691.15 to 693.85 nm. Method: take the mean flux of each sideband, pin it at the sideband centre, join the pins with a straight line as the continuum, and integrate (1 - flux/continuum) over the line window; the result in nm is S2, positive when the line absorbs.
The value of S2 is -0.195 nm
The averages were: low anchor 11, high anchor 19.7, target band 13.6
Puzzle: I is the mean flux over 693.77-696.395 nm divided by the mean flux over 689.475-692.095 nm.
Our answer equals 1.38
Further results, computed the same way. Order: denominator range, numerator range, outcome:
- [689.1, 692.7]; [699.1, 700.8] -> 1.54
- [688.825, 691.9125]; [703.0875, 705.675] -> 2.11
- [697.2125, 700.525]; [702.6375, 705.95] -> 1.27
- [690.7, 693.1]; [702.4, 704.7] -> 1.88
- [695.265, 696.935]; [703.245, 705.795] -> 1.42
